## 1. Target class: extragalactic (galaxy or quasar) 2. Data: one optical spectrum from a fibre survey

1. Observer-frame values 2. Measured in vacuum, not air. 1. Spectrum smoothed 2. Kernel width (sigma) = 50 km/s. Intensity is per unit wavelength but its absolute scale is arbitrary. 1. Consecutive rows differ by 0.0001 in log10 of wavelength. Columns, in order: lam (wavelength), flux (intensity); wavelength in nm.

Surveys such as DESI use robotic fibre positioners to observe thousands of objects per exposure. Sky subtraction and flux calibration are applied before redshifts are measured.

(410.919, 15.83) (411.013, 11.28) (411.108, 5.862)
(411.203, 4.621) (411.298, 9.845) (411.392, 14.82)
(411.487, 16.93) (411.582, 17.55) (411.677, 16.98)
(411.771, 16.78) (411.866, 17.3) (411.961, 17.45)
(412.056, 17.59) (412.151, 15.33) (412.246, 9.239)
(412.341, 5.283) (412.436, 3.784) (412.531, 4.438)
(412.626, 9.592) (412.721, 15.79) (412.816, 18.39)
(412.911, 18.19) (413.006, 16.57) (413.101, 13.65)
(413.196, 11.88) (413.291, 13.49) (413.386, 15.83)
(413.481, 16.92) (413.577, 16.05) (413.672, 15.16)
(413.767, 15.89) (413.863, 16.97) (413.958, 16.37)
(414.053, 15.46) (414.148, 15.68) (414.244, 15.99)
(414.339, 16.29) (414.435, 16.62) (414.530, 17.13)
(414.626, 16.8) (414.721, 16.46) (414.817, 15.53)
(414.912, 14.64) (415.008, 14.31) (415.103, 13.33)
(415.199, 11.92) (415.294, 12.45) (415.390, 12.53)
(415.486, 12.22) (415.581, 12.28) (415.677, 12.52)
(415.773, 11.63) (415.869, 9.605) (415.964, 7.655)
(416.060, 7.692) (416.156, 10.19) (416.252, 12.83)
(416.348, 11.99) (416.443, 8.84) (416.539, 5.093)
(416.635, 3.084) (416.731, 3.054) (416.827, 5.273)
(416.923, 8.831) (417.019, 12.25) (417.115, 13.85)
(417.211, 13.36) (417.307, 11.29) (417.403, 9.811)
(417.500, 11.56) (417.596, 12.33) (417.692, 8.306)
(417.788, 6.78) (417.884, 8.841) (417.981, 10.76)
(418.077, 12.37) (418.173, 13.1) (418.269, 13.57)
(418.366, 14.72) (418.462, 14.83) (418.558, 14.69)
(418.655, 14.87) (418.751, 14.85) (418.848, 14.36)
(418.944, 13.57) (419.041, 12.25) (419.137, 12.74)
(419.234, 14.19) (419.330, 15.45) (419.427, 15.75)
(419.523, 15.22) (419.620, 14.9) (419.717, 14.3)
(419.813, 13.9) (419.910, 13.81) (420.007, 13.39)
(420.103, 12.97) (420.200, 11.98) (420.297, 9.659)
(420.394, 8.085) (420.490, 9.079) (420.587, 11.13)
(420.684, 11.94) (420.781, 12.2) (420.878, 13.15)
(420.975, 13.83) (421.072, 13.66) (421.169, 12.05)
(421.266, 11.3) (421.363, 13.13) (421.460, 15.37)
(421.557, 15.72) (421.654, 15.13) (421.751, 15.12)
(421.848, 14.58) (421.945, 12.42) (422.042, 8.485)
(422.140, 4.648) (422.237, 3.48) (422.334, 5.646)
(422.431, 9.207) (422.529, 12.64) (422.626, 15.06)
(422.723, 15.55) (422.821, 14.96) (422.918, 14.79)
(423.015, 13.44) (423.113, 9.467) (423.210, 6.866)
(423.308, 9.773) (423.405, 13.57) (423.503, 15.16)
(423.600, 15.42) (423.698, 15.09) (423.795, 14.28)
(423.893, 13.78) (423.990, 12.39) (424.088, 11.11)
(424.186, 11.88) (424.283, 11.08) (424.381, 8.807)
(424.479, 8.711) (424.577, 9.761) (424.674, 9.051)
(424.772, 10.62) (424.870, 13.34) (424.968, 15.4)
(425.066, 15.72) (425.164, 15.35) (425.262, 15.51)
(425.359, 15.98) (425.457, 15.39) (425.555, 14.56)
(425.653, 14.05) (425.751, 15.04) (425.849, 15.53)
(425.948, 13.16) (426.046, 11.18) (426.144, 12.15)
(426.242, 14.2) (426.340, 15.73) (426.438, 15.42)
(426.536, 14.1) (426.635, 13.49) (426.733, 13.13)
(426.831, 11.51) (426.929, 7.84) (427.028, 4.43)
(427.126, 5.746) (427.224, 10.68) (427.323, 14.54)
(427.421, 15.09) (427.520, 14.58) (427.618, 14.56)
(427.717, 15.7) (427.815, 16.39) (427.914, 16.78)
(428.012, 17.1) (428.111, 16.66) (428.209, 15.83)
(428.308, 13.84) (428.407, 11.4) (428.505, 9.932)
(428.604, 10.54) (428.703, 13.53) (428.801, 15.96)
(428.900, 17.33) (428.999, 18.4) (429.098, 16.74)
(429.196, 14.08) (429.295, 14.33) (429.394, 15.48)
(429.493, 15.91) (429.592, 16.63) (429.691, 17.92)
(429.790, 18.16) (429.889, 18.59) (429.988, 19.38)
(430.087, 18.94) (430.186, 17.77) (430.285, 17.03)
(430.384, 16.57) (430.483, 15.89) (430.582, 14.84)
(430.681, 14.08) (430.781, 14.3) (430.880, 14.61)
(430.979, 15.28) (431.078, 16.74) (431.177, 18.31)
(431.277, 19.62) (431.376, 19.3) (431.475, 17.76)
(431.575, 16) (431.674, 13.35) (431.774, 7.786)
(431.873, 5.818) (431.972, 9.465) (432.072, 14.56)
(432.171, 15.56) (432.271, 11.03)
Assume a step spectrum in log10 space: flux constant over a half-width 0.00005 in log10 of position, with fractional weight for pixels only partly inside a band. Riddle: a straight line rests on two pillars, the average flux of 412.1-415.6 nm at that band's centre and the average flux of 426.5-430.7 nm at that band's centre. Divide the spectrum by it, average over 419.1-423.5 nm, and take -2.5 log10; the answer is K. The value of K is 0.17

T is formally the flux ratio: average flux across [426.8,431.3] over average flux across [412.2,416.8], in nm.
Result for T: 1.2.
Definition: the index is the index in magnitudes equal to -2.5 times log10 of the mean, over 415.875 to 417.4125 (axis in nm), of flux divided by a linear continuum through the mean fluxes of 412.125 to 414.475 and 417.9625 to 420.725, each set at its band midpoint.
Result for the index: 0.43 mag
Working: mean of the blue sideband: 13.9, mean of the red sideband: 13.2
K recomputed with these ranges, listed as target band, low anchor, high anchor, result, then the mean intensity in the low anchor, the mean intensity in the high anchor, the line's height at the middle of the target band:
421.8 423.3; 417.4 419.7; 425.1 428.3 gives 0.24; 13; 13.8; 13.4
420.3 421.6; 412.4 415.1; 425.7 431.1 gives 0.20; 14.8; 14.6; 14.7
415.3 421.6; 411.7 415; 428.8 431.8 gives 0.28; 14.7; 16.4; 15.2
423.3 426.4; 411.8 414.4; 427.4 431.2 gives 0.16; 14.3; 15.8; 15.4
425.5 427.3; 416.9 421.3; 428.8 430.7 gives 0.24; 12.5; 16.8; 15.4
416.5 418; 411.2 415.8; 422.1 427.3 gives 0.44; 14.2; 12.2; 13.6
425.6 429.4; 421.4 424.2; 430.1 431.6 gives 0.08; 12.3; 16.6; 14.8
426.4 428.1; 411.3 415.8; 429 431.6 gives 0.24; 14.4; 16.7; 16.3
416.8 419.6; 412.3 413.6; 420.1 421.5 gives -0.03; 12.8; 11.9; 12.2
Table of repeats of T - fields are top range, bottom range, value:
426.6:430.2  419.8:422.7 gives 1.24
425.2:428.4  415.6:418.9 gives 1.28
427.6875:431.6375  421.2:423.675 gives 1.33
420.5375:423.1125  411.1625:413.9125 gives 0.88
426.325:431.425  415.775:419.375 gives 1.36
